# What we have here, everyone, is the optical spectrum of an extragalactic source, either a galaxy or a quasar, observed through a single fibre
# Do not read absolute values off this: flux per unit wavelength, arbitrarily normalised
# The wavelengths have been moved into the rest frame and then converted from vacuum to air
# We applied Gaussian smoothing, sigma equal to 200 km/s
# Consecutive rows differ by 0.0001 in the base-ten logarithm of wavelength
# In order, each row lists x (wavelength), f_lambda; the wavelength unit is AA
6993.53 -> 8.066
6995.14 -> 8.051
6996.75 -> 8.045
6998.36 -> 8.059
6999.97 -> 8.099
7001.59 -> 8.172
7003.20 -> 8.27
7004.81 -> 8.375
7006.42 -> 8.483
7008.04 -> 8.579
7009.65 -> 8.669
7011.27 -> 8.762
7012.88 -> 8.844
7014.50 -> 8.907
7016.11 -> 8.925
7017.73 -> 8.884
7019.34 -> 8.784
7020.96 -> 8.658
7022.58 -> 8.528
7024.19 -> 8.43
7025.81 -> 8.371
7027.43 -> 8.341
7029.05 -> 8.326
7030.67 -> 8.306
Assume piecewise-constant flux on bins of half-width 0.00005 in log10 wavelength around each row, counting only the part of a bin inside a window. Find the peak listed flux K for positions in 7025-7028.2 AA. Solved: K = 8.371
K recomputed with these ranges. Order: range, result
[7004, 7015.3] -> 8.907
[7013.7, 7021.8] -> 8.925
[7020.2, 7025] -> 8.658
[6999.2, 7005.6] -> 8.375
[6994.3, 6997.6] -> 8.051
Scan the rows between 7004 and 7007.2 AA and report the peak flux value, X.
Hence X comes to 8.483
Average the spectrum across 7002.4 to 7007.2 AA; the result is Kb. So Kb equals 8.39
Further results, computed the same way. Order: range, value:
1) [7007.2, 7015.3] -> 8.74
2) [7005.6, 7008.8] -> 8.52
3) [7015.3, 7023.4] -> 8.76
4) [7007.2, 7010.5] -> 8.6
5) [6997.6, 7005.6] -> 8.19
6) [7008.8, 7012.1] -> 8.72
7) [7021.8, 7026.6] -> 8.45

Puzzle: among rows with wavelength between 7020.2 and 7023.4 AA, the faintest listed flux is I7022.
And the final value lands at 8.528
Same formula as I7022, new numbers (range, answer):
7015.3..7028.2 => 8.341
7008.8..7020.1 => 8.669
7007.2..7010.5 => 8.579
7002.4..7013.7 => 8.27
